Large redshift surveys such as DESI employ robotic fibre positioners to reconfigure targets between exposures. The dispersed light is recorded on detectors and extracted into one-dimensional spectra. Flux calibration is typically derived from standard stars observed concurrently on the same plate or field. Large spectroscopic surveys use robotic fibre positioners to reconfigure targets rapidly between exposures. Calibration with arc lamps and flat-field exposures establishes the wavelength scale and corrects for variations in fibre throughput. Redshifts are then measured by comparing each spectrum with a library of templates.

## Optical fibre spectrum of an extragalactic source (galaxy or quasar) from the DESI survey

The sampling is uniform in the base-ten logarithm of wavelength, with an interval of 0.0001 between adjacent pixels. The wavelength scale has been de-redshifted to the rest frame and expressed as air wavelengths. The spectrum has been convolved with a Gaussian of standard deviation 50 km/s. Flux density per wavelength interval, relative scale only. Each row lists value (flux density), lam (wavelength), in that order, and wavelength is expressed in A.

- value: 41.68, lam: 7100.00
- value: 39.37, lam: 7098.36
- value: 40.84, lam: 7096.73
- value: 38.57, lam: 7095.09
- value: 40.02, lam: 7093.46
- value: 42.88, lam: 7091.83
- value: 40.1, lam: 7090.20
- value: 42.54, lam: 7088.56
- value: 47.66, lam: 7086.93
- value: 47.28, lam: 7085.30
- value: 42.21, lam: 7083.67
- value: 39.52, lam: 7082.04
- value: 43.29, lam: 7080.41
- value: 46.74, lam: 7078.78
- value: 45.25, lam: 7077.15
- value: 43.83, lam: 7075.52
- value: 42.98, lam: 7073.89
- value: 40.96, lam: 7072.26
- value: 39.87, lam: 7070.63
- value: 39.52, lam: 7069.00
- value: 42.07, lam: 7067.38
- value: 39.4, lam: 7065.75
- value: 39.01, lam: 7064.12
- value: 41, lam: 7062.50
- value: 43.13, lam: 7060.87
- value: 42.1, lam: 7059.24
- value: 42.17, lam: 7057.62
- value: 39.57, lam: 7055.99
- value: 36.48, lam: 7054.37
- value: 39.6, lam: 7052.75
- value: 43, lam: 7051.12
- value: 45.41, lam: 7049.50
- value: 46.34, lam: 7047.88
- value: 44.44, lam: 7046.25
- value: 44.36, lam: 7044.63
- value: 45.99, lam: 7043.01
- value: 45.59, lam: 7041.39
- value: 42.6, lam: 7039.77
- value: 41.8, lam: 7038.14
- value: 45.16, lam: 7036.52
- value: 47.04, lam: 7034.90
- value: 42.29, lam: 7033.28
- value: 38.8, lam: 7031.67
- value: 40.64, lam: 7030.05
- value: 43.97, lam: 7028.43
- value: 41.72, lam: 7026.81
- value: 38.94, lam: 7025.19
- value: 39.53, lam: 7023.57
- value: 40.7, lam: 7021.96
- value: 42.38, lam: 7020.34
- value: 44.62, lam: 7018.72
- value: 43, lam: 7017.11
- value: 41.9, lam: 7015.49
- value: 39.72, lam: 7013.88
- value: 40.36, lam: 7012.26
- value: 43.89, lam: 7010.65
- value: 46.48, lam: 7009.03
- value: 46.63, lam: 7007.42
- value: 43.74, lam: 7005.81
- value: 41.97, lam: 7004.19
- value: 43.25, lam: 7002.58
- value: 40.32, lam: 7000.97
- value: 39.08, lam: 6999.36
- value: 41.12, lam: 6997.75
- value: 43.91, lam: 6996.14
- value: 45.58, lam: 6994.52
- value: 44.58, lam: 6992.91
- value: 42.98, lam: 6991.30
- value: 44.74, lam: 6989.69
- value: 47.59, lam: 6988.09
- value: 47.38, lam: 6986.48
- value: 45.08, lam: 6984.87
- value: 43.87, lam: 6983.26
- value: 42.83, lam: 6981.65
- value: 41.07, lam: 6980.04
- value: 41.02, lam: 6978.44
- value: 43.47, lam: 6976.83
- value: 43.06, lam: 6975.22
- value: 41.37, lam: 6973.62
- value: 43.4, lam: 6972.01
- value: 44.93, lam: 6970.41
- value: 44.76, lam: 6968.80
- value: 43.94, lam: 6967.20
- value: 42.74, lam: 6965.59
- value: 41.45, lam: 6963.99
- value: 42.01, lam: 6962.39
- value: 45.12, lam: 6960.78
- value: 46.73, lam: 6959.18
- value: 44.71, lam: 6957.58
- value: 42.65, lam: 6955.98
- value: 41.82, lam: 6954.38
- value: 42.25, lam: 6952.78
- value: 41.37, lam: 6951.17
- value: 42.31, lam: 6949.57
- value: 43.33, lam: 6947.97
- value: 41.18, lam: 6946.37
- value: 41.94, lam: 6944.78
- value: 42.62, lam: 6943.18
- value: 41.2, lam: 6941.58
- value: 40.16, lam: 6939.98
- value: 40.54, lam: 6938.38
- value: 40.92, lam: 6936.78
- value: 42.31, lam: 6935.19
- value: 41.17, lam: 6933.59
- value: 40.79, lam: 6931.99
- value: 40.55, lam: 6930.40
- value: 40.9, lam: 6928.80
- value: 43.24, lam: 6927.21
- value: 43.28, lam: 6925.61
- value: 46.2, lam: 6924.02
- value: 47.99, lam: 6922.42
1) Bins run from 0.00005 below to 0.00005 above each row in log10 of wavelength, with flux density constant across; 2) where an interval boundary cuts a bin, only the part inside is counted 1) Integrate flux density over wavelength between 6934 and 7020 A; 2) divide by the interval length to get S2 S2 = 43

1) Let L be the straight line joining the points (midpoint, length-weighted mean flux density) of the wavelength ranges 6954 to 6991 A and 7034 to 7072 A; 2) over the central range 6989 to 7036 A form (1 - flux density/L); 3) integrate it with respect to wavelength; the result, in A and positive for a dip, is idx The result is 0.6 A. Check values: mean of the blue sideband 43.7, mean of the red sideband 42.4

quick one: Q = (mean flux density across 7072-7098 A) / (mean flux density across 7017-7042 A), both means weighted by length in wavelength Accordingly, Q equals 1.01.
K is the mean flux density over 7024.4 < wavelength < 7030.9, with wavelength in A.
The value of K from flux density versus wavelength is 41.3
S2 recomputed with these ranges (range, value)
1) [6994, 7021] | 42.8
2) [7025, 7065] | 42.5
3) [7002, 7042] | 42.6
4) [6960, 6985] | 43.1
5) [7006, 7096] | 42.5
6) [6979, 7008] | 43.6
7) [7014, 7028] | 41.6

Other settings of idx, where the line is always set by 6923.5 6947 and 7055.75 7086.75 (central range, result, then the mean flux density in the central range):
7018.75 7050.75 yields -0.7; 43.1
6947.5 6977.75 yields -1.0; 43.2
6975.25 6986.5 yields -0.3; 43.2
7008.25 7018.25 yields -0.1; 42.6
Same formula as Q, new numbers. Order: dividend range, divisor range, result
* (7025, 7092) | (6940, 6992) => 0.98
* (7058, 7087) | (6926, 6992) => 0.99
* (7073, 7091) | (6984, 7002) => 1.00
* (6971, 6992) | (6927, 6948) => 1.06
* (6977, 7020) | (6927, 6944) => 1.05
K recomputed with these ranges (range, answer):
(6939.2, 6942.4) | 40.7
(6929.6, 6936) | 41.2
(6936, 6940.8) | 40.5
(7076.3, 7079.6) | 46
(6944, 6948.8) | 42.2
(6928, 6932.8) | 40.8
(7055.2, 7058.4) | 40.8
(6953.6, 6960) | 44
